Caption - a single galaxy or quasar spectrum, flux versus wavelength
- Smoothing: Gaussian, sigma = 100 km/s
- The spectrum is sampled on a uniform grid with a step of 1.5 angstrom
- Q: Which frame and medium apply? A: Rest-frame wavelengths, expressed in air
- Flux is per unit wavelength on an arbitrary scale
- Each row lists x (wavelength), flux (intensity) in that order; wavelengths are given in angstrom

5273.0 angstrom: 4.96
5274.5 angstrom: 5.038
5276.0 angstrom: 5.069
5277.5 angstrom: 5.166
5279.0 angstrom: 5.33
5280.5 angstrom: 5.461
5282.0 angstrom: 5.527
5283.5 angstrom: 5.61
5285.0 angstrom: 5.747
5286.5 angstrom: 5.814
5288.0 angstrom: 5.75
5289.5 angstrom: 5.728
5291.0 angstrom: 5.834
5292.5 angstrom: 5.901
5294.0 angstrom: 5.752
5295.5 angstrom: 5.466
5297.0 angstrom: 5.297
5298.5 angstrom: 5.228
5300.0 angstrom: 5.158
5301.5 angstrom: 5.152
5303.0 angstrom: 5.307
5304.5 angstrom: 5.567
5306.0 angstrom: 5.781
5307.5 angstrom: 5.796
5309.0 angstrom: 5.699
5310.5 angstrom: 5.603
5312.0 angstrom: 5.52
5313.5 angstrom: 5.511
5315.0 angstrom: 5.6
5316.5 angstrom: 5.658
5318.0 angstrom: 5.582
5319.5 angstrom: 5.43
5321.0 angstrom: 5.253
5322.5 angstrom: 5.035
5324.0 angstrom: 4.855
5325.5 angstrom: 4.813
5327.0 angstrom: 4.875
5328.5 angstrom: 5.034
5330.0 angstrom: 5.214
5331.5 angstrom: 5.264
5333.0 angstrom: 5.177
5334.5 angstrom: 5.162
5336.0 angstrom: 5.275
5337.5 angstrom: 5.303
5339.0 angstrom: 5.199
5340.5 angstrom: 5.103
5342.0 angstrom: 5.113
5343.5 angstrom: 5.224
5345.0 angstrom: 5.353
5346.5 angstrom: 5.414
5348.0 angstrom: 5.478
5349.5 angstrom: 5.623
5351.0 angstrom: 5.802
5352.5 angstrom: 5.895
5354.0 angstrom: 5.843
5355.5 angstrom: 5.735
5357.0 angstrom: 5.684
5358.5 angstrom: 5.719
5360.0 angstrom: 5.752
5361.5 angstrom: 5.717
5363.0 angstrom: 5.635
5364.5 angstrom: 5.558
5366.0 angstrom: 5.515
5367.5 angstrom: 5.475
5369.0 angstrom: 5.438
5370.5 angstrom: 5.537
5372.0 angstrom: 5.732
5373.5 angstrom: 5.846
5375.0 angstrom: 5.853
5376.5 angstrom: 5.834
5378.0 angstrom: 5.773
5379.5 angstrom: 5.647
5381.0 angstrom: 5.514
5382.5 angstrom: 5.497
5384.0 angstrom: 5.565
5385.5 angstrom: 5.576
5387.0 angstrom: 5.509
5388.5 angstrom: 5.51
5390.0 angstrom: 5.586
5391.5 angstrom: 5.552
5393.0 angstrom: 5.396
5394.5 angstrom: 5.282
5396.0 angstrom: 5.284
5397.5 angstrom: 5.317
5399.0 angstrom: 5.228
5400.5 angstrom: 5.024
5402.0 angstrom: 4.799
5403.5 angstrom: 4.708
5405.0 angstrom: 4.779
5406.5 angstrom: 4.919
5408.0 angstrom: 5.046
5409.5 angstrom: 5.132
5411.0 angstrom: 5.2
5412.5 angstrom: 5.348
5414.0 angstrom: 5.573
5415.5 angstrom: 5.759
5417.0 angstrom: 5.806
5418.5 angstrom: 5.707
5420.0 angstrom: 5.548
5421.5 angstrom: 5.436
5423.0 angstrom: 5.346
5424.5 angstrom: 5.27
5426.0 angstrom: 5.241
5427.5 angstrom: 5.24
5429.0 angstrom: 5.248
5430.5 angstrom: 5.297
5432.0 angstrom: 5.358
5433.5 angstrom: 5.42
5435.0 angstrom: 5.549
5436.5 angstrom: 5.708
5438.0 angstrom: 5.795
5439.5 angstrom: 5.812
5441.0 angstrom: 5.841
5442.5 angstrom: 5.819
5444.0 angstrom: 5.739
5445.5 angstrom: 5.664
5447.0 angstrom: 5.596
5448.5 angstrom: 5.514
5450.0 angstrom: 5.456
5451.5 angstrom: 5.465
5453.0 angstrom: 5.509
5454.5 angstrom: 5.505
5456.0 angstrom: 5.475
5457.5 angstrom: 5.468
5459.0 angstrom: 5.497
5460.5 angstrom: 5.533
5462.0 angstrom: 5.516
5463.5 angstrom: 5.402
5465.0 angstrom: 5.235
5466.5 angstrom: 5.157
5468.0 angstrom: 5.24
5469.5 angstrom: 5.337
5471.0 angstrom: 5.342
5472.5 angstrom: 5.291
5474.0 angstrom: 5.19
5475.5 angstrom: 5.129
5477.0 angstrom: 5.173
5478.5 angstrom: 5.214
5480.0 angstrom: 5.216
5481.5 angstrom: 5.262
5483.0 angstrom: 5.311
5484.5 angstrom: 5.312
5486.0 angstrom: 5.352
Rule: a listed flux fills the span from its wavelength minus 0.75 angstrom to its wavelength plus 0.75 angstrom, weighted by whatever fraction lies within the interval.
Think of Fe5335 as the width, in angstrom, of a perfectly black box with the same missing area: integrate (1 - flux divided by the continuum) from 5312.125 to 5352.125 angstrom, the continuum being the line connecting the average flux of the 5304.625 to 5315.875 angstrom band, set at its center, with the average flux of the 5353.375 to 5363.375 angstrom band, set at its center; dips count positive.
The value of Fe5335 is 2.7 angstrom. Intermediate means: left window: 5.64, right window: 5.73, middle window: 5.29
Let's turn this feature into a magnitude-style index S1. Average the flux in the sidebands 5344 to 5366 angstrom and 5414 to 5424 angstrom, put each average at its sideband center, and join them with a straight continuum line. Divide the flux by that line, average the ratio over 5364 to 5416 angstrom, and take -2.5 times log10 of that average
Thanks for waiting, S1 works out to 0.04 mag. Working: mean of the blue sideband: 5.65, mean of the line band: 5.41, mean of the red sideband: 5.59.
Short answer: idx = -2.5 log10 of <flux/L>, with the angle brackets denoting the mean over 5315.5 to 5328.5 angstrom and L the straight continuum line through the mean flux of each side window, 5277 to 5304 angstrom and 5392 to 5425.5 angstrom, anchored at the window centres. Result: 0.054 mag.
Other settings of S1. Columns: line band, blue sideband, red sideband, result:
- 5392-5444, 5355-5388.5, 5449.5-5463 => 0.04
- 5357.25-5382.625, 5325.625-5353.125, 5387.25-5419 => -0.07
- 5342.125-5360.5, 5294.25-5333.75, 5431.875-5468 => -0.04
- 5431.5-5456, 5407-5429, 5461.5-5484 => -0.05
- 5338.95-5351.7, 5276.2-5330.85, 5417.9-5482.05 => 0.01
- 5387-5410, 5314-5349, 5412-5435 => 0.04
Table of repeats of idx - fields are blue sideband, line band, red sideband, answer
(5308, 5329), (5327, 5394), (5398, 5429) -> -0.04 mag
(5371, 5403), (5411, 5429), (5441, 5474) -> 0.00 mag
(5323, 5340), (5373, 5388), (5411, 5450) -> -0.07 mag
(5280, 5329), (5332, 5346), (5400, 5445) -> 0.05 mag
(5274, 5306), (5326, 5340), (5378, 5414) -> 0.05 mag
